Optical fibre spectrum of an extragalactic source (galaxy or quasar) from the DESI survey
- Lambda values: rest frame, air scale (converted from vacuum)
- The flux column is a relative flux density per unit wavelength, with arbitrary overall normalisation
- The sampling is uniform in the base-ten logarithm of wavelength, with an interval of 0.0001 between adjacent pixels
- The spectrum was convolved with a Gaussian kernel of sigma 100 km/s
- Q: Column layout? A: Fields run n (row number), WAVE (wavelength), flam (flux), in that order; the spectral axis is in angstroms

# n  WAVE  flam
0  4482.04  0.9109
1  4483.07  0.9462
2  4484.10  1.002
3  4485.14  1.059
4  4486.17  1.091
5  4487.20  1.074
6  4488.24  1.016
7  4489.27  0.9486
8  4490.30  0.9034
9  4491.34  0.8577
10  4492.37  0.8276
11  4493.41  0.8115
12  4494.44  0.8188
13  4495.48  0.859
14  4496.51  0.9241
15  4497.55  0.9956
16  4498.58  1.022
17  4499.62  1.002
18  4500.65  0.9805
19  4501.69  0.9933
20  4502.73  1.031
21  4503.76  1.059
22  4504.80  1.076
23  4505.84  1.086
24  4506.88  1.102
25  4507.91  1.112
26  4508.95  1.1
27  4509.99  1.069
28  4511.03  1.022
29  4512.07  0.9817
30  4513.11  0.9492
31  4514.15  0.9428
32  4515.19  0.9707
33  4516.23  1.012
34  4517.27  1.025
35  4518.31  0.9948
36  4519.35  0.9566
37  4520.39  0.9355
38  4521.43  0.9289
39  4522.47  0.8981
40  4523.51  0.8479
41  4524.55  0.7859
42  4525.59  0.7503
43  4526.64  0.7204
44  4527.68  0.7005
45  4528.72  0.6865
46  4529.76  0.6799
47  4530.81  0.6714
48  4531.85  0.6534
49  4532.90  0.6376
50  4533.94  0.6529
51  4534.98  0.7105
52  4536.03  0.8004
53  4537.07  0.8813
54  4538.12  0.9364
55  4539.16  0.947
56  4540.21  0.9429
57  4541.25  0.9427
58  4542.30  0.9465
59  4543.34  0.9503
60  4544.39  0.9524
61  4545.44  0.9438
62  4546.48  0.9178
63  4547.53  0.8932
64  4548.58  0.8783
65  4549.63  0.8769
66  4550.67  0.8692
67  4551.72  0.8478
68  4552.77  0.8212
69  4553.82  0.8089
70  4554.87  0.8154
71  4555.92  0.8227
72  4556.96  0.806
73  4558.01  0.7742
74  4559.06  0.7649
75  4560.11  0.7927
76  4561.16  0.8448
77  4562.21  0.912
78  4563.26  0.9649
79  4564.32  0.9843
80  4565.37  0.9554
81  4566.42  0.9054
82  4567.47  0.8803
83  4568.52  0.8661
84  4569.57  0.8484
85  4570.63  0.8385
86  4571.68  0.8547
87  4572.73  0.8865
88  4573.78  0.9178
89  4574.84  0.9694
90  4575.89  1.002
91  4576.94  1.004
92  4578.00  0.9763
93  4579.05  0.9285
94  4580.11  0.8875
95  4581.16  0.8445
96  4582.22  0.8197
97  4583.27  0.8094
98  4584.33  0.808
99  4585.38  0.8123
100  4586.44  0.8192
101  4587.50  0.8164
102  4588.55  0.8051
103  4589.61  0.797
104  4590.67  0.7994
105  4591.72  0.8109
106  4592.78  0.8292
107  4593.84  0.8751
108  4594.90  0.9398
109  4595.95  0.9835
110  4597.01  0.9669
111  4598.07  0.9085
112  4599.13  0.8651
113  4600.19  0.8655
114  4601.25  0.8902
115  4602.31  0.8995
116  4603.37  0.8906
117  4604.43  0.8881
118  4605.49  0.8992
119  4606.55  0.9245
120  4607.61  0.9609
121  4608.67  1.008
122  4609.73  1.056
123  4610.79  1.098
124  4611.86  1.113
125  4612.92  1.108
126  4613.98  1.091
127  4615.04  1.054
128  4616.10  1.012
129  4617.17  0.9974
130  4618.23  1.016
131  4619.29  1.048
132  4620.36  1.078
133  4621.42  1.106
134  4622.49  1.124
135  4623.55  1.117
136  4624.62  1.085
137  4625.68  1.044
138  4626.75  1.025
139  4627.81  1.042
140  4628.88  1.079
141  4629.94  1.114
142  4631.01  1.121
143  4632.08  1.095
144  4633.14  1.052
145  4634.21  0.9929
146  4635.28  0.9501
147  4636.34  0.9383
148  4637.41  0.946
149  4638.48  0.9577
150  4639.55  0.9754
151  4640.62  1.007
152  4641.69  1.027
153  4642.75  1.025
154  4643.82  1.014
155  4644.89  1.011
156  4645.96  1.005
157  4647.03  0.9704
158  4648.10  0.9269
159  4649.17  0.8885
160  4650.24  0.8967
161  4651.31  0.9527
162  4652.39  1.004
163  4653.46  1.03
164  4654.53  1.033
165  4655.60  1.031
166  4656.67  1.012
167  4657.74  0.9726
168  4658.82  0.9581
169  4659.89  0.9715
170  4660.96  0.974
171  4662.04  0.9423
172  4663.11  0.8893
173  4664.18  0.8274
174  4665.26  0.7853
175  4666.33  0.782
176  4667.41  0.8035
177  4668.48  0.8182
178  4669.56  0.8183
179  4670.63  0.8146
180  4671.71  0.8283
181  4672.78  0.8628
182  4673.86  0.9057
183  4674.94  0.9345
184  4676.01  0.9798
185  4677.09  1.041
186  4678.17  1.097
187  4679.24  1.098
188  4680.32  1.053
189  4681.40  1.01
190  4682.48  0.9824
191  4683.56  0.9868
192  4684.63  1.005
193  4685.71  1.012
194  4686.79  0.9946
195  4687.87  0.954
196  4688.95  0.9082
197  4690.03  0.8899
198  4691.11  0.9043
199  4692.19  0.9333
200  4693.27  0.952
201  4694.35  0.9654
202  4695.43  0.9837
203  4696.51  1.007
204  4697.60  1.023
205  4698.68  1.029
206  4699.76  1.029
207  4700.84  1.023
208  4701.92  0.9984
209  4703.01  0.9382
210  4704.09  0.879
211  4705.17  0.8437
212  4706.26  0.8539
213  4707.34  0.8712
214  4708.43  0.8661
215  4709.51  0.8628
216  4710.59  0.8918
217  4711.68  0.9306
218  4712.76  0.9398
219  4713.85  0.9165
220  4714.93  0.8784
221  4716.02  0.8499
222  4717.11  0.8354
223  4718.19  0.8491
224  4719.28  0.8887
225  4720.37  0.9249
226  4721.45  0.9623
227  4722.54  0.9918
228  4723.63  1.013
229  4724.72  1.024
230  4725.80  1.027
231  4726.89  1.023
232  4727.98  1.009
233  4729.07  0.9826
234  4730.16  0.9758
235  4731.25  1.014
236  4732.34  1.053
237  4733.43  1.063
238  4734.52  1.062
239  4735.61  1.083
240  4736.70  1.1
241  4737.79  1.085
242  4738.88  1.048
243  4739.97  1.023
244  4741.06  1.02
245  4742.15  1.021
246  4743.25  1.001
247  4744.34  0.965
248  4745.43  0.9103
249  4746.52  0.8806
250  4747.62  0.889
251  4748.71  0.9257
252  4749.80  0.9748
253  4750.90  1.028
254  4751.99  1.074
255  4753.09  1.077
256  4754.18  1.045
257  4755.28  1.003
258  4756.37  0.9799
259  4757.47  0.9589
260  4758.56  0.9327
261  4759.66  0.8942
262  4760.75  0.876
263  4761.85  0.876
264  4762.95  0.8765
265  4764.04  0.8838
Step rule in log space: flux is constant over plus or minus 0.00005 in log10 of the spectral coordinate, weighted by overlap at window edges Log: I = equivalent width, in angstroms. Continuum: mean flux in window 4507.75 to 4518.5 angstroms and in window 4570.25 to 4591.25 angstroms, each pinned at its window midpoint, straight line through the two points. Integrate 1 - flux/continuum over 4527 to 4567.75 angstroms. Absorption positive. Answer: 4.3 angstroms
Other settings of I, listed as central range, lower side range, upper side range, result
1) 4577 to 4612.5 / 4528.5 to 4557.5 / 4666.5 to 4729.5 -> -1.2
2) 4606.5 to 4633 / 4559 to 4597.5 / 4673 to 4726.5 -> -4.6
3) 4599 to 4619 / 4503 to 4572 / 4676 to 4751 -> -1.4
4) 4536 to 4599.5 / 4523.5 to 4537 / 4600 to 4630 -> -2.6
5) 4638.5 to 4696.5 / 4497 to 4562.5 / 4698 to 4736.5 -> -0.8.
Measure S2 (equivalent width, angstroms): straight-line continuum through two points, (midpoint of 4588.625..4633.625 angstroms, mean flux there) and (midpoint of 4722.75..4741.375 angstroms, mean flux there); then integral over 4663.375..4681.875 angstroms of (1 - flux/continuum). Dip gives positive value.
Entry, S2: 1.9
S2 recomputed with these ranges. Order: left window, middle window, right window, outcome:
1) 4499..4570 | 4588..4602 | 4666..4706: 0.7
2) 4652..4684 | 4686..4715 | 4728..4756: 1.0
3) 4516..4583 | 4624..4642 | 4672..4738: -2.1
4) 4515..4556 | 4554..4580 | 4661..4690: -0.6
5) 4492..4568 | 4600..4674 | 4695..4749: -3.5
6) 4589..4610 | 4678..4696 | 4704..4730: -1.3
